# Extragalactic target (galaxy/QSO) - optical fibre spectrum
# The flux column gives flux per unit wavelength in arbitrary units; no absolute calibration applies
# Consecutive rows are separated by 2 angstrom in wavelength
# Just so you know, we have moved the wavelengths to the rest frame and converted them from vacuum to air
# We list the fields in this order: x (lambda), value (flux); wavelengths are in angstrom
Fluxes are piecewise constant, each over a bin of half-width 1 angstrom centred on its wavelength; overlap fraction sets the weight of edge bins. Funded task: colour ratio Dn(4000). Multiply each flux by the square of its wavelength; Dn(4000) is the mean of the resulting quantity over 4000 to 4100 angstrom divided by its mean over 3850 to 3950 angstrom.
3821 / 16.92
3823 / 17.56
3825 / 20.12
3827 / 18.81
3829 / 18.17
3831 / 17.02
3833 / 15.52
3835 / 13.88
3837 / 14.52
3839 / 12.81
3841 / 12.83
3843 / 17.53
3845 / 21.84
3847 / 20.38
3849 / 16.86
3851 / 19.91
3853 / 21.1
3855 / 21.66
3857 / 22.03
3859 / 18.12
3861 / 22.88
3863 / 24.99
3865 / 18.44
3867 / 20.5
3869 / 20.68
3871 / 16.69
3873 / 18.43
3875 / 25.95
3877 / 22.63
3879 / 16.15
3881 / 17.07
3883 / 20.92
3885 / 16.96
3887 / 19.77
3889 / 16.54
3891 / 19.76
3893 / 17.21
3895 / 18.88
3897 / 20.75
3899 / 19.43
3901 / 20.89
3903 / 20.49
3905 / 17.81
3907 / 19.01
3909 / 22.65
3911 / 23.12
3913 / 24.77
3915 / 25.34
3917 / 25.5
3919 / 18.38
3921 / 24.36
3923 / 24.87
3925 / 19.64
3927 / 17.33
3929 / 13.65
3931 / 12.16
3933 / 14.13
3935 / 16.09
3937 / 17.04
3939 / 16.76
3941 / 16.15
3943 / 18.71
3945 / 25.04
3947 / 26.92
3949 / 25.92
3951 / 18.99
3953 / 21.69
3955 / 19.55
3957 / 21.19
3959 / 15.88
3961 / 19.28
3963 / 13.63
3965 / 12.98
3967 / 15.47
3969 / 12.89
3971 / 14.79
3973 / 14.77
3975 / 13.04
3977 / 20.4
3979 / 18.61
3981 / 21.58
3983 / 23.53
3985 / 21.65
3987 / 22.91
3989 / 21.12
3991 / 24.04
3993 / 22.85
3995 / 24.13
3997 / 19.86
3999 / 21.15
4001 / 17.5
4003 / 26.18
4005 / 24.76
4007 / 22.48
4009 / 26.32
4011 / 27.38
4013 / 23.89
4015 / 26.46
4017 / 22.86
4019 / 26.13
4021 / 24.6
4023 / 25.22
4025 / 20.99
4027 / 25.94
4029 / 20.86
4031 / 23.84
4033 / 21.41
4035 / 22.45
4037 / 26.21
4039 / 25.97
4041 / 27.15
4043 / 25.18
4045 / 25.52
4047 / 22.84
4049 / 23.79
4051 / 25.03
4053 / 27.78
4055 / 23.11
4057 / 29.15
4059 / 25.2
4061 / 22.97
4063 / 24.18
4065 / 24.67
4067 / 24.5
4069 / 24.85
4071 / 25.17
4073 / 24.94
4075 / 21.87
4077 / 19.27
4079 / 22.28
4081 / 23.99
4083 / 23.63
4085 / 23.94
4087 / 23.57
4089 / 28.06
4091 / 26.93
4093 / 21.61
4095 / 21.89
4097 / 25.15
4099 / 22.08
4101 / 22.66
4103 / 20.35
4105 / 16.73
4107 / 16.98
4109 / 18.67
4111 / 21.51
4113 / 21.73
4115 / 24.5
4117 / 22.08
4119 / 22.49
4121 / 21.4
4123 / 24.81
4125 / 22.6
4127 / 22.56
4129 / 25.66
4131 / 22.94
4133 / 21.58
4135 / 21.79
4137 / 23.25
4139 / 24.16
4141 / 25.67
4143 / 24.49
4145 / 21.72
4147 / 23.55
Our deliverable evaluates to 1.30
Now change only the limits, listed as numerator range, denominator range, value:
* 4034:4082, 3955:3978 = 1.60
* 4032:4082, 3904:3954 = 1.28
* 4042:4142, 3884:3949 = 1.29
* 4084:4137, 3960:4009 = 1.21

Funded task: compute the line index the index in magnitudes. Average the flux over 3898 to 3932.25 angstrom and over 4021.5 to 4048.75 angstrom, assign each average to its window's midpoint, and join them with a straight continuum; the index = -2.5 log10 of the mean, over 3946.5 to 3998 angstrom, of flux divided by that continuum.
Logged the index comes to 0.145 mag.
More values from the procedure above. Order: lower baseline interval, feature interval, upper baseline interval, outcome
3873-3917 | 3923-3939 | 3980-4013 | 0.29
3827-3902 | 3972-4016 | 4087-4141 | -0.06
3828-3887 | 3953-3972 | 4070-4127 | 0.23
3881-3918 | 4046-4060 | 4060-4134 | -0.14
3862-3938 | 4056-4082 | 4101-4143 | -0.12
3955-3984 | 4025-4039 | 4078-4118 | -0.19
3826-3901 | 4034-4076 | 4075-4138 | -0.15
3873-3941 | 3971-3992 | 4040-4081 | 0.11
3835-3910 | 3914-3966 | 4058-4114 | 0.06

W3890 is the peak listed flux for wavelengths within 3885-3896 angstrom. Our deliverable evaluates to 19.77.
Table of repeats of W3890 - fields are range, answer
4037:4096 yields 29.15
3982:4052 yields 27.38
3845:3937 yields 25.95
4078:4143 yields 28.06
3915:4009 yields 26.92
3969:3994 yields 24.04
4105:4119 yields 24.5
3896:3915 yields 25.34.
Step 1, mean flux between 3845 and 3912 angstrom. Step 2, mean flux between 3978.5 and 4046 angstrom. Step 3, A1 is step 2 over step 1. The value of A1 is 1.2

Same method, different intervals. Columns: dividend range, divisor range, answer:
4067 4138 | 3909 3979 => 1.20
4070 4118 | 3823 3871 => 1.21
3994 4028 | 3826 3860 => 1.34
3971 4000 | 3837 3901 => 1.06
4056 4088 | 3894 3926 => 1.11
